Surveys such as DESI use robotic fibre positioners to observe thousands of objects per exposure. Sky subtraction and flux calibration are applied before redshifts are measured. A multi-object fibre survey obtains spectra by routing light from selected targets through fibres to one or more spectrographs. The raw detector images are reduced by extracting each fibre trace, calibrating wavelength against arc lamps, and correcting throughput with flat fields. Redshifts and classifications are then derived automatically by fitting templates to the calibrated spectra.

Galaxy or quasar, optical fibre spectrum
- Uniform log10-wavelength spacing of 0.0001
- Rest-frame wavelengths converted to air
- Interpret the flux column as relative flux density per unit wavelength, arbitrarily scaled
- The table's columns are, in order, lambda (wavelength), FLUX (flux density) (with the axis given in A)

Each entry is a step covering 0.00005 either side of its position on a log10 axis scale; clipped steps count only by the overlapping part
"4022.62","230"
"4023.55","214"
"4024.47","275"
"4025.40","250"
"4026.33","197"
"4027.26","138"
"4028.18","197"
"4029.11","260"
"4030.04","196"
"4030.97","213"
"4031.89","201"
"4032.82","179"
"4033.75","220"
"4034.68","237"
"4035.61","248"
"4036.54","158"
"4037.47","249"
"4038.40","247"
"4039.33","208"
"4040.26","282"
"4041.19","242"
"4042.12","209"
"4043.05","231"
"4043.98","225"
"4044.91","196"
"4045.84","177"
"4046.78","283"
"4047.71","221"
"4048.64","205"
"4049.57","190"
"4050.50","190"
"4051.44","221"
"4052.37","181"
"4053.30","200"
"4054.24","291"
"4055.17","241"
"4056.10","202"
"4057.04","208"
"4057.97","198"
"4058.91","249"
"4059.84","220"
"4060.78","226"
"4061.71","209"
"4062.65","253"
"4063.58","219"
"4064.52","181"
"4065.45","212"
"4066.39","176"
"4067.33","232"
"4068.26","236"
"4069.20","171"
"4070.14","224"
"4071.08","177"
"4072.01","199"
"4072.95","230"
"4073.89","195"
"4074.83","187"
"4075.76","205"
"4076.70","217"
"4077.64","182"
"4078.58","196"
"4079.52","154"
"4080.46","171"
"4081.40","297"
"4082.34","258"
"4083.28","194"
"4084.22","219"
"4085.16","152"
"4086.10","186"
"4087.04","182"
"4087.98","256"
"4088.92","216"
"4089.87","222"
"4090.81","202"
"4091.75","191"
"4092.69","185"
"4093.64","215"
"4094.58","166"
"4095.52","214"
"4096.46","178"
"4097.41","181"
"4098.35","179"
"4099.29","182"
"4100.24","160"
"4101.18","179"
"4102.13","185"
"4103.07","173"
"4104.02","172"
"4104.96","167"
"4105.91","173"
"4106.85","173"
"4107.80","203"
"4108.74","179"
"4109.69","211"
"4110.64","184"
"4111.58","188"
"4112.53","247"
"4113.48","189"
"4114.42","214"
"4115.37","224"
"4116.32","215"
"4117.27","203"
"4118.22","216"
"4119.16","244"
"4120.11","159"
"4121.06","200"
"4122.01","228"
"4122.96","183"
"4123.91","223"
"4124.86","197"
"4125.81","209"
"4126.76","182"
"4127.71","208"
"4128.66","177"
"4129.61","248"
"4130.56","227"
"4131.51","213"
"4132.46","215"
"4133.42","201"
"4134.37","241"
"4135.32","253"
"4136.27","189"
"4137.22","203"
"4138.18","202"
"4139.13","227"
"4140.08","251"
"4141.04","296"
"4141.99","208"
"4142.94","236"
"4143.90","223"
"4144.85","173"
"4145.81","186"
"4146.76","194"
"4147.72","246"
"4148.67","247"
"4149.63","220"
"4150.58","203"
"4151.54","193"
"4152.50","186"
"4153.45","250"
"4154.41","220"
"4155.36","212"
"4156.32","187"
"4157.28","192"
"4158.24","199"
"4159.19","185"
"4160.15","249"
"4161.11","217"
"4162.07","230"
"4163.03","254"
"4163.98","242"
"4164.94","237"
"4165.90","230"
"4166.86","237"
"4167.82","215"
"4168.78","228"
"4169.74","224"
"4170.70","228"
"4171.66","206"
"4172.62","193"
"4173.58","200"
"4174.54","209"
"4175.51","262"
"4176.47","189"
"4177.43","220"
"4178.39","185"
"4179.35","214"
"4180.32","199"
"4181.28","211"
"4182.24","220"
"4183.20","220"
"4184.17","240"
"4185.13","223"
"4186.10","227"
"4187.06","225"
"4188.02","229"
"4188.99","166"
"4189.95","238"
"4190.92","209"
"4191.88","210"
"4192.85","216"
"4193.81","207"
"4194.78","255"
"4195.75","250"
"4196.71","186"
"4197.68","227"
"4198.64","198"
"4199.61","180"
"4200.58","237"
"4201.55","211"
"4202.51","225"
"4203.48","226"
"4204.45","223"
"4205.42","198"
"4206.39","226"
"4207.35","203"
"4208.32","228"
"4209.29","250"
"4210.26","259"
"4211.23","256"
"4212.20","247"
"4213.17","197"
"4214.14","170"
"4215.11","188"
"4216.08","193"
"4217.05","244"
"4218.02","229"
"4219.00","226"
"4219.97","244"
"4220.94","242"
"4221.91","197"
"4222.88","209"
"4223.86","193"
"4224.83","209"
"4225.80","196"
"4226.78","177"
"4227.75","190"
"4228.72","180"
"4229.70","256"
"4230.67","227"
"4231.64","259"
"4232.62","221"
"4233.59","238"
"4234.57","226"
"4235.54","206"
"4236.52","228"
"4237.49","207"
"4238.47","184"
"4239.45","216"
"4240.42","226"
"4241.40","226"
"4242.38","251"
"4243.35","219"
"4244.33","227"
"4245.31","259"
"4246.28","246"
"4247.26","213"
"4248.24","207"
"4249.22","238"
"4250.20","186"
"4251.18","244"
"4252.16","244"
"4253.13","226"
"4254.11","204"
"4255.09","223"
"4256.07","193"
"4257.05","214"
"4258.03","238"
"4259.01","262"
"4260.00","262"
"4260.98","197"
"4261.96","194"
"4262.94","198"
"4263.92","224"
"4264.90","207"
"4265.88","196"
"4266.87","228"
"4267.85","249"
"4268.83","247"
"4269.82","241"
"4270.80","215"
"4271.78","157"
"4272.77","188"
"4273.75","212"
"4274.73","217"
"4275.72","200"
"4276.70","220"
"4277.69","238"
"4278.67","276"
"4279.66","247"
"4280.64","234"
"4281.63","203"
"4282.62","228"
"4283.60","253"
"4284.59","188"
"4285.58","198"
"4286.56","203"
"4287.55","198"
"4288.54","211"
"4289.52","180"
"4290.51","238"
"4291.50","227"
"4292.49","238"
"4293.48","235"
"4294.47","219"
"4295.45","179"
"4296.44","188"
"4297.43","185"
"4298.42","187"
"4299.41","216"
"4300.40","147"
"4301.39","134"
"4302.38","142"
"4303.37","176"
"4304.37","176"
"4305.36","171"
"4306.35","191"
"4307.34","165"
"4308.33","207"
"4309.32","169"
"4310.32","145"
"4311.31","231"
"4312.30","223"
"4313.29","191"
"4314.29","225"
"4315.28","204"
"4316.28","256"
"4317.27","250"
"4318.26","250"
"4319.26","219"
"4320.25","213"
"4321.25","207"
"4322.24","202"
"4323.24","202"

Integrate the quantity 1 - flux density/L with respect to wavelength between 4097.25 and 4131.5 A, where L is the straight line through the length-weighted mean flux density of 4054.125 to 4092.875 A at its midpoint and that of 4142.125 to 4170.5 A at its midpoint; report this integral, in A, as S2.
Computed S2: 2.6 A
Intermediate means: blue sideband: 209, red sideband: 218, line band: 197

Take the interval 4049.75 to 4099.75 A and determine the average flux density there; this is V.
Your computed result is 206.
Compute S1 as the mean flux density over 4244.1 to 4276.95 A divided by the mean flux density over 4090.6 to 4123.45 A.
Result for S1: 1.14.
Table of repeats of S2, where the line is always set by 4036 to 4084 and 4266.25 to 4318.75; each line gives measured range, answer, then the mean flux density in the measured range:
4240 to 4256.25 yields -1.35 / 226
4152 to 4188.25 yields -1.23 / 218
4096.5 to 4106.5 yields 1.78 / 175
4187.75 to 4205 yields -0.48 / 216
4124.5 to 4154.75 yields -0.65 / 216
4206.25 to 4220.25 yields -0.93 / 224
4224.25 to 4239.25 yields -0.31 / 214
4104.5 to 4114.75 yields 0.94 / 193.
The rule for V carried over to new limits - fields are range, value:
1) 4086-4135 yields 200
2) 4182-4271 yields 220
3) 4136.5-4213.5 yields 219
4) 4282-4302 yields 202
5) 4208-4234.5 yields 219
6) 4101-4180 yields 211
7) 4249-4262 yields 224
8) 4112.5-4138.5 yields 210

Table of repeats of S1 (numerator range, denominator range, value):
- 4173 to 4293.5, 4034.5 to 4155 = 1.05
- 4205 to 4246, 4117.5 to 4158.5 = 1.03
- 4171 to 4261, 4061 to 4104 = 1.10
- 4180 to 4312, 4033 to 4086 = 1.00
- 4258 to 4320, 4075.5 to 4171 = 1.01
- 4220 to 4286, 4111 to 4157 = 1.03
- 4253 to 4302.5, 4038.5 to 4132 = 1.03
